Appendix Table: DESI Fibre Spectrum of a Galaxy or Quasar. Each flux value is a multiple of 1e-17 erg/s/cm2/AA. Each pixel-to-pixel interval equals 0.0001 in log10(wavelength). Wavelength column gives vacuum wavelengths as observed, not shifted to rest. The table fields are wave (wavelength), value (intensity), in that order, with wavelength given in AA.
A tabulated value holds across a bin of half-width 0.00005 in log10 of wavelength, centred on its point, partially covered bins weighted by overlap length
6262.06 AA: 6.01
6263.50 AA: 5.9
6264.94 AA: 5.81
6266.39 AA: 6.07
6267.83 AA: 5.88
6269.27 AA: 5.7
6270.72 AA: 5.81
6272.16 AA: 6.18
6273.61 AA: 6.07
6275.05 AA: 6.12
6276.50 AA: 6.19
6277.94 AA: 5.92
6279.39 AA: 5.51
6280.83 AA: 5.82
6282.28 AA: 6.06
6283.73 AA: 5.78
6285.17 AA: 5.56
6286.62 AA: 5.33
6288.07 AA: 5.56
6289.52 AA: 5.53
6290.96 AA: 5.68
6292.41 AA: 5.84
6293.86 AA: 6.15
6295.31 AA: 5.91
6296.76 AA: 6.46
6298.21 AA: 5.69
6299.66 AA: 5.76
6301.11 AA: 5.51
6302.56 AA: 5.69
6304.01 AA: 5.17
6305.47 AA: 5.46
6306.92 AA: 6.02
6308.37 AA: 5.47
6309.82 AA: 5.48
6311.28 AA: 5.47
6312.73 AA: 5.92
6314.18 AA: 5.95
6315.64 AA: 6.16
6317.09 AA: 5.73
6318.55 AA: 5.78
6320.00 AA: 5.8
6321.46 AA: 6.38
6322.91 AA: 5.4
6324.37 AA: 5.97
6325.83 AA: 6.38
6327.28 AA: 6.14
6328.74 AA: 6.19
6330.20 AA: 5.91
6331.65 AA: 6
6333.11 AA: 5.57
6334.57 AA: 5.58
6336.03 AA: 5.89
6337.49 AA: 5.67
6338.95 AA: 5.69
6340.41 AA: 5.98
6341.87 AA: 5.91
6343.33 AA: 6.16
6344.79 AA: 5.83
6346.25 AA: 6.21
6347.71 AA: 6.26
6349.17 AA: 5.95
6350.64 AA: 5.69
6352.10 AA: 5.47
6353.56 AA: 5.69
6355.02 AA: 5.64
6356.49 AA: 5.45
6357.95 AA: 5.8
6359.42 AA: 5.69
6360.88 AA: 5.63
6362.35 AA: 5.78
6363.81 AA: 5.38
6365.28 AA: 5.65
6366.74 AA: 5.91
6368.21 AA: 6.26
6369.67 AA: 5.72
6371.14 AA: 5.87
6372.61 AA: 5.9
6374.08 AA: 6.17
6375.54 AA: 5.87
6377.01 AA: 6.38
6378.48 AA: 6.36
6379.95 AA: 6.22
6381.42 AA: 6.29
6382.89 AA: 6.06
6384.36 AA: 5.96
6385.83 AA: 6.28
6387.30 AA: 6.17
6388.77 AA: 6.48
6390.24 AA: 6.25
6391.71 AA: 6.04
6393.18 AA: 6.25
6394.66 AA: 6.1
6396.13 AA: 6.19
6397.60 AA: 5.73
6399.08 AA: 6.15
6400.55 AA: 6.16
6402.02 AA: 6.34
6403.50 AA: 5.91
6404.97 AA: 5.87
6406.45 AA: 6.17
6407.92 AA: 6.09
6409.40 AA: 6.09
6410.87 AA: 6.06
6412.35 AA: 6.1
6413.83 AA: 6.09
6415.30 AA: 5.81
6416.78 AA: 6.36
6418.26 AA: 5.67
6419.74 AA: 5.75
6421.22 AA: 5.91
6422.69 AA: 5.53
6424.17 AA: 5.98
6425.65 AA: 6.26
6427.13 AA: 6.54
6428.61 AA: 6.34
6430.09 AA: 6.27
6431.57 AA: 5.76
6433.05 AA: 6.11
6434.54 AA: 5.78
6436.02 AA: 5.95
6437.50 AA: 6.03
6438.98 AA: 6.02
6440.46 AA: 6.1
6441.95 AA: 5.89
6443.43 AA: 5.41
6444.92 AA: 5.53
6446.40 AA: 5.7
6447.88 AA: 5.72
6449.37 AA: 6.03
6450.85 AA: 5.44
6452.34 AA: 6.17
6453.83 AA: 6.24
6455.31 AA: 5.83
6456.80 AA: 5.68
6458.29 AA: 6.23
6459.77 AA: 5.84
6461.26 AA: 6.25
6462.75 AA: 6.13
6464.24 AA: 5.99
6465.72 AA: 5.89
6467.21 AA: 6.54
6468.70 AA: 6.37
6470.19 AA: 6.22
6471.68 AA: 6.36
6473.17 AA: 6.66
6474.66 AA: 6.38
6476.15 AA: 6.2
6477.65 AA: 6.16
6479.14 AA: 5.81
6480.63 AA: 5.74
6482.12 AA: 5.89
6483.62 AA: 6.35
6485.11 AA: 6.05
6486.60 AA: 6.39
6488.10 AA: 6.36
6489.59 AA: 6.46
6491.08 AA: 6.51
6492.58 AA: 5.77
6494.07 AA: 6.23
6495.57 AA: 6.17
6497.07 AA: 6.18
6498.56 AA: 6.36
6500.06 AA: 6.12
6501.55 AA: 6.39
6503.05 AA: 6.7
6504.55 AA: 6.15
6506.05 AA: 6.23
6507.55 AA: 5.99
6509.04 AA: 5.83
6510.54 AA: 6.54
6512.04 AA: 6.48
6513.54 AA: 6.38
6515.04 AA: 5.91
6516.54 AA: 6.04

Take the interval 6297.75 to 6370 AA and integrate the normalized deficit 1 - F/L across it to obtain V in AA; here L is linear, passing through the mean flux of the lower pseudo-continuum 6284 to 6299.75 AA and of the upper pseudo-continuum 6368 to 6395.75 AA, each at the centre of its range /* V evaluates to 1.7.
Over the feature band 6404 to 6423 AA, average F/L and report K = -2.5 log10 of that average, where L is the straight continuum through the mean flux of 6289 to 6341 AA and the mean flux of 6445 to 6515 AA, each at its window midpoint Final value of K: 0.01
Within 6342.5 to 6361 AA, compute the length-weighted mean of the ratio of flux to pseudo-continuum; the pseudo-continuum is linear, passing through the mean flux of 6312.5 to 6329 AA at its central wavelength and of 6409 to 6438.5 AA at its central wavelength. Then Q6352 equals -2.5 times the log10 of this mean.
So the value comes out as 0.03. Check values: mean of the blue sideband 5.98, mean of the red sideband 6.02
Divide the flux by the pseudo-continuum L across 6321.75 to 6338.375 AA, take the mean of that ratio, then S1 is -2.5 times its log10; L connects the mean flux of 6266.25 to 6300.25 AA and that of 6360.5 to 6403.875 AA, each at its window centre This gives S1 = 0.01 mag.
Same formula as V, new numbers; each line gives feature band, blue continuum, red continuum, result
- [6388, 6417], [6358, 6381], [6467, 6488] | -0.47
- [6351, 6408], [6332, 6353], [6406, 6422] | -0.47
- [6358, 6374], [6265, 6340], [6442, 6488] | 0.31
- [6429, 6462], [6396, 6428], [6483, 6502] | 1.15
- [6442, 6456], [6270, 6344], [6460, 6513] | 0.80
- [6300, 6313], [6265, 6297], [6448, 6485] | 0.71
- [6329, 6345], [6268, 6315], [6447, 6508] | 0.06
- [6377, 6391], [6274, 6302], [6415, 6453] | -0.83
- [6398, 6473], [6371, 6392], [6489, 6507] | 2.35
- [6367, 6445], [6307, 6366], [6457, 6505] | -0.61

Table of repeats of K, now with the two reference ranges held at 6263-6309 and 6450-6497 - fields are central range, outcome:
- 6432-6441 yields 0.01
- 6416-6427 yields 0.02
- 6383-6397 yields -0.03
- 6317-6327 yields -0.01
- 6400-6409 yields -0.01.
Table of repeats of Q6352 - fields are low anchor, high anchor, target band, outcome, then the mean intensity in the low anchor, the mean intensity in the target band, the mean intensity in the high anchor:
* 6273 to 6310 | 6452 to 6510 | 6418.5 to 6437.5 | 0.01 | 5.76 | 6.01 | 6.18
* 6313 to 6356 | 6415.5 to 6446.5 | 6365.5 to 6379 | -0.02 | 5.89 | 6.03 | 5.95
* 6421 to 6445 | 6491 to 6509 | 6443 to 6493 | 0.00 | 5.98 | 6.07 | 6.21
